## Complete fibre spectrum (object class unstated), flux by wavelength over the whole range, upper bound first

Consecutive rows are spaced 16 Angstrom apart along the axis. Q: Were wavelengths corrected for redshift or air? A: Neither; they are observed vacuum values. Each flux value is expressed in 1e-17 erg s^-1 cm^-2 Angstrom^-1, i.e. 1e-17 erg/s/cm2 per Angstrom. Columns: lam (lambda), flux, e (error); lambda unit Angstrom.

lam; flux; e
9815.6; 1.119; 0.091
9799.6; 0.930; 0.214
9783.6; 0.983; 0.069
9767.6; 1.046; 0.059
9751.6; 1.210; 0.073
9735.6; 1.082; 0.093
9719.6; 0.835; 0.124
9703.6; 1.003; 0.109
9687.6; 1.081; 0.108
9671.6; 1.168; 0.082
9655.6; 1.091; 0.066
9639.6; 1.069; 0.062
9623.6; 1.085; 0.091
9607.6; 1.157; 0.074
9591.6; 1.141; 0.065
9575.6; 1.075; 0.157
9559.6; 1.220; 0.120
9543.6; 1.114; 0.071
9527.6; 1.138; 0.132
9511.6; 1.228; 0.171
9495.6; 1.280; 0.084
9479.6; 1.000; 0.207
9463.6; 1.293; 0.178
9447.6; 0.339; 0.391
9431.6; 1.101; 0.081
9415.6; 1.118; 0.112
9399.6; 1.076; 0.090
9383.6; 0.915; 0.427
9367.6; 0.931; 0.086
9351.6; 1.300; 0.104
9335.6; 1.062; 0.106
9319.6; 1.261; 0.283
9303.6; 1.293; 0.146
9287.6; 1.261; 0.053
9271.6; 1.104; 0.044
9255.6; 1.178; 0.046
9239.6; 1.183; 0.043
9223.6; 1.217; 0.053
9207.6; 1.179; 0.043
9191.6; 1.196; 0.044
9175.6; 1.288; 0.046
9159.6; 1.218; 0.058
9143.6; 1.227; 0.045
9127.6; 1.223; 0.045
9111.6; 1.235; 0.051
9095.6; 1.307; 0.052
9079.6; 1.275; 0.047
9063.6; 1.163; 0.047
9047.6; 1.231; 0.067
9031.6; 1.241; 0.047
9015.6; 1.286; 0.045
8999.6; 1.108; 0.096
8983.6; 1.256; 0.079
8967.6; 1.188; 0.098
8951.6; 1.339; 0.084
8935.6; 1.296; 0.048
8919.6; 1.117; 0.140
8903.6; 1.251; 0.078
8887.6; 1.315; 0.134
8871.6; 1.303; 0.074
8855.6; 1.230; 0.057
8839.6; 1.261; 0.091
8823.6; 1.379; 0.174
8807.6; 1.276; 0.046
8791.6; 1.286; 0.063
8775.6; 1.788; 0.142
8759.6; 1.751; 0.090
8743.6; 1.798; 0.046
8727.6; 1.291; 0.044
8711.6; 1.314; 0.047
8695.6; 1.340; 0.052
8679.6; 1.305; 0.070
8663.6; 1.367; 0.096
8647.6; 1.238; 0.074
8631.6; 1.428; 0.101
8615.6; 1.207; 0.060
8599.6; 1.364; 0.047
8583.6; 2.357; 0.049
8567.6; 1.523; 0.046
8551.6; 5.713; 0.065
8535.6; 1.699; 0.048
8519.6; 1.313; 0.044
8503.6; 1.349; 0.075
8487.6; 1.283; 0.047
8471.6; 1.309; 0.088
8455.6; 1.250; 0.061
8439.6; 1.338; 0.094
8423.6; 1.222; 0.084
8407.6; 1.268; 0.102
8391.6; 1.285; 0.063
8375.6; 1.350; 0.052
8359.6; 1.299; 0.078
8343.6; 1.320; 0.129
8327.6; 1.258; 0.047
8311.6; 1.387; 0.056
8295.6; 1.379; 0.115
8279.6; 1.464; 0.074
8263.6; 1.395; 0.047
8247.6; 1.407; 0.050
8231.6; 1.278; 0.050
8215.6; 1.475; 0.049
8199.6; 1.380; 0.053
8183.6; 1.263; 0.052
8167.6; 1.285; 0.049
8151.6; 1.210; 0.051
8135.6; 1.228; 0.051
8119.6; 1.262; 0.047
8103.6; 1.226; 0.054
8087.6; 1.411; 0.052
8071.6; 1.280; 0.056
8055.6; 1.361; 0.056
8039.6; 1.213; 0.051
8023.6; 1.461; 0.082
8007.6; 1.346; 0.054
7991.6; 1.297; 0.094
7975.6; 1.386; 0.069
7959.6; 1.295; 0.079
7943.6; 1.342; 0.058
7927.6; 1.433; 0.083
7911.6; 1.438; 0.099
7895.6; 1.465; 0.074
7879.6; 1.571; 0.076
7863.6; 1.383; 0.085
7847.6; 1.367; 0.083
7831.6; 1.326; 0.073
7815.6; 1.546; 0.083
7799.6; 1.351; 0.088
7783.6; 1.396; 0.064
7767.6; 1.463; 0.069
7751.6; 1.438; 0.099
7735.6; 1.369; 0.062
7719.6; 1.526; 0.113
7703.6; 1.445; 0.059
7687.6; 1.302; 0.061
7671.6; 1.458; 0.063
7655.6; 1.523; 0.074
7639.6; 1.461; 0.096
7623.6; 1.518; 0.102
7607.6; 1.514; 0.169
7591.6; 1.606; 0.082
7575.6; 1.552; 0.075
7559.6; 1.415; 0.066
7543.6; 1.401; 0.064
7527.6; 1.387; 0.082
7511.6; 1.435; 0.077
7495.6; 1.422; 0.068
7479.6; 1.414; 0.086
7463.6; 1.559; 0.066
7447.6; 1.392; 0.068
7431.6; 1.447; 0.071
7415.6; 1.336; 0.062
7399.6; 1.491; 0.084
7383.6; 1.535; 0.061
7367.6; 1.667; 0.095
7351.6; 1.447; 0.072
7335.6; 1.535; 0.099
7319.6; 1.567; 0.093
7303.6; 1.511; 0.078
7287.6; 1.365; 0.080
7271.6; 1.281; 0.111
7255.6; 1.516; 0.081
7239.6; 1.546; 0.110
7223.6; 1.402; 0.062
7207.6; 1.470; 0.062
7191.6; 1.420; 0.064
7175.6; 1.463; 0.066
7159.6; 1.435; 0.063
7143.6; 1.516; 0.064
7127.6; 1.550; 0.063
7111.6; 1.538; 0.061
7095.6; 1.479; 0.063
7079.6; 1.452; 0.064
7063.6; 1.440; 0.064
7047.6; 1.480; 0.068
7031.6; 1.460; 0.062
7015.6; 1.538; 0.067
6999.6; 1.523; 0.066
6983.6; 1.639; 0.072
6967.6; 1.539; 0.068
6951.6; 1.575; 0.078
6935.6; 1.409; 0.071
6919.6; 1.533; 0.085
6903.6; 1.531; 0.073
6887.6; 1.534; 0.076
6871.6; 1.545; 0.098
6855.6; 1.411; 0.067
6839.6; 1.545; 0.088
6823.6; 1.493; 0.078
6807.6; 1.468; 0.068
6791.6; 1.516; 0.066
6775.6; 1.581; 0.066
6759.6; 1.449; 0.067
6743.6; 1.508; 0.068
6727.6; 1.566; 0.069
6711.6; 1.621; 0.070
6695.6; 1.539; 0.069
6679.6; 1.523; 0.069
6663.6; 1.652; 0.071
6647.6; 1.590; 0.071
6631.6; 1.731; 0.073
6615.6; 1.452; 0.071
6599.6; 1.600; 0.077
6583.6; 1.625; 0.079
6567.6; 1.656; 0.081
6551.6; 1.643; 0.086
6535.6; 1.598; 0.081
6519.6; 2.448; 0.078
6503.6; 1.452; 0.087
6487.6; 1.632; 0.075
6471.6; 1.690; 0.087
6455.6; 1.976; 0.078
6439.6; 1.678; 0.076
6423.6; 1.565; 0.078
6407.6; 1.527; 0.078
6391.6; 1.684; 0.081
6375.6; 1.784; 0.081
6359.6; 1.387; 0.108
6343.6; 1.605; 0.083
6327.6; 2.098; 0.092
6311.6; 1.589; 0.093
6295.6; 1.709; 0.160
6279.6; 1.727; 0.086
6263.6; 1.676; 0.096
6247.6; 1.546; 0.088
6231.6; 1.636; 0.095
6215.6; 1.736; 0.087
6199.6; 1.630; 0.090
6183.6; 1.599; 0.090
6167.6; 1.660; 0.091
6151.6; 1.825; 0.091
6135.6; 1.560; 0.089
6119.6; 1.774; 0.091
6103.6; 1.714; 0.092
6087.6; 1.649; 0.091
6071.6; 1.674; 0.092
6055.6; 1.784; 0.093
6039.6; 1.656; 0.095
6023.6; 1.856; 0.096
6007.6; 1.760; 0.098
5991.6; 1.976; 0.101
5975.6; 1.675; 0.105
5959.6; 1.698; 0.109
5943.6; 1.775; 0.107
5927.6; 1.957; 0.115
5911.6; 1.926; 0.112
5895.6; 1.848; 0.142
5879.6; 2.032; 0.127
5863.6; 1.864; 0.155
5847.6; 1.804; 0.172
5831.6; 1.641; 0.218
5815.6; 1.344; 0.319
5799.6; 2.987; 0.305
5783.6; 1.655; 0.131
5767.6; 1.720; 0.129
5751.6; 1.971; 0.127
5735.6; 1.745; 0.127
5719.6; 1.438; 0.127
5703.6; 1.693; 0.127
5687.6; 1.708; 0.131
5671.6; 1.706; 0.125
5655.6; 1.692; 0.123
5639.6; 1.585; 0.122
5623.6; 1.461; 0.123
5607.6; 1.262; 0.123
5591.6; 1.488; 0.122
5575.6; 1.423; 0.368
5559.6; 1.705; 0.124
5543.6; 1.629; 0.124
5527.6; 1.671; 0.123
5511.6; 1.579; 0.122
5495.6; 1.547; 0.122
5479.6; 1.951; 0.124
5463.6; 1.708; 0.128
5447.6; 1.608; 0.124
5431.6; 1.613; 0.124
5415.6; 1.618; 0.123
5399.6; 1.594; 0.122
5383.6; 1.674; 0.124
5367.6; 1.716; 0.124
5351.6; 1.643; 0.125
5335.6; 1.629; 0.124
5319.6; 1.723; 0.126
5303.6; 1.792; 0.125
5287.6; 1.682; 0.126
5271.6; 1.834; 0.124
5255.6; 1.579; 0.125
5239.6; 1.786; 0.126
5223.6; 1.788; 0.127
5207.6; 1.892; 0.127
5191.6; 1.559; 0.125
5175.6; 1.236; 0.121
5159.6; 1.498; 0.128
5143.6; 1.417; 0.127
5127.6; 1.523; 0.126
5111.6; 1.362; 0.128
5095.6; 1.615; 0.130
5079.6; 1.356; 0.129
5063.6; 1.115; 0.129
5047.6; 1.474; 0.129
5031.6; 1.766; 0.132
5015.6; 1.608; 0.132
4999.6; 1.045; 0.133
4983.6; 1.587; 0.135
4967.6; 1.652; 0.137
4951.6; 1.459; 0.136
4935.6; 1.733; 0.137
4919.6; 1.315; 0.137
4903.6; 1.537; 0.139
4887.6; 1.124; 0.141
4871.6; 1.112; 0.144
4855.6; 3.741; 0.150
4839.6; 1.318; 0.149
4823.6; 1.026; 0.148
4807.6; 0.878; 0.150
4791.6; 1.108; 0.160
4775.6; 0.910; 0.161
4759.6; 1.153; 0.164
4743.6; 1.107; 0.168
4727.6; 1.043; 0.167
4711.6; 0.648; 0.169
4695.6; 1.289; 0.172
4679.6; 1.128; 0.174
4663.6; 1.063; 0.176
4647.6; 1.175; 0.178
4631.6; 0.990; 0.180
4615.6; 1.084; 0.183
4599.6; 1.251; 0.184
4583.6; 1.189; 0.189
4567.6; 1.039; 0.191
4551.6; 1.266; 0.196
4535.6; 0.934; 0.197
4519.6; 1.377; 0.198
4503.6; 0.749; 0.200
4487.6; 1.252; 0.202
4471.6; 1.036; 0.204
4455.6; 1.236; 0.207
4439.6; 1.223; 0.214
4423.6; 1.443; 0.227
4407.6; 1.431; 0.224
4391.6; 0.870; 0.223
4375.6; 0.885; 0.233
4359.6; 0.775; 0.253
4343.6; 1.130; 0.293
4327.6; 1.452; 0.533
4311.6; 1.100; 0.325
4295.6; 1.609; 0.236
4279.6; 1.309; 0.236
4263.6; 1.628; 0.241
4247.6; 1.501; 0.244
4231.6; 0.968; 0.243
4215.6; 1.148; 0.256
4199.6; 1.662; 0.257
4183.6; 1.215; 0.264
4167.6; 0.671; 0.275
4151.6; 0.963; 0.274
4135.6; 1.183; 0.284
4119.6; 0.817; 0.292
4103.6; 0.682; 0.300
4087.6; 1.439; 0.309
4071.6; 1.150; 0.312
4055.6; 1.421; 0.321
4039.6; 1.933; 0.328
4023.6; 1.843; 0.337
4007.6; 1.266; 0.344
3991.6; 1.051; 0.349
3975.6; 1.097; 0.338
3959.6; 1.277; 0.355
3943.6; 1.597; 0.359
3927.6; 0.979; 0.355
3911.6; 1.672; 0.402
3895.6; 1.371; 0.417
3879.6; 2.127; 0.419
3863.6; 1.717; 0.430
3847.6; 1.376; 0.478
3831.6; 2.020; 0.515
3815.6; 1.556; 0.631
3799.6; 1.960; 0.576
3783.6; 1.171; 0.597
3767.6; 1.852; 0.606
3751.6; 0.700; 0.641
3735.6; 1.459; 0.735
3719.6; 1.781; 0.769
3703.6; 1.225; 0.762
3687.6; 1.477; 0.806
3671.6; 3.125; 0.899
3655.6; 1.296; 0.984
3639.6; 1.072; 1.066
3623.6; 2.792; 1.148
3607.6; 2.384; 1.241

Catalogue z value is 0.303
